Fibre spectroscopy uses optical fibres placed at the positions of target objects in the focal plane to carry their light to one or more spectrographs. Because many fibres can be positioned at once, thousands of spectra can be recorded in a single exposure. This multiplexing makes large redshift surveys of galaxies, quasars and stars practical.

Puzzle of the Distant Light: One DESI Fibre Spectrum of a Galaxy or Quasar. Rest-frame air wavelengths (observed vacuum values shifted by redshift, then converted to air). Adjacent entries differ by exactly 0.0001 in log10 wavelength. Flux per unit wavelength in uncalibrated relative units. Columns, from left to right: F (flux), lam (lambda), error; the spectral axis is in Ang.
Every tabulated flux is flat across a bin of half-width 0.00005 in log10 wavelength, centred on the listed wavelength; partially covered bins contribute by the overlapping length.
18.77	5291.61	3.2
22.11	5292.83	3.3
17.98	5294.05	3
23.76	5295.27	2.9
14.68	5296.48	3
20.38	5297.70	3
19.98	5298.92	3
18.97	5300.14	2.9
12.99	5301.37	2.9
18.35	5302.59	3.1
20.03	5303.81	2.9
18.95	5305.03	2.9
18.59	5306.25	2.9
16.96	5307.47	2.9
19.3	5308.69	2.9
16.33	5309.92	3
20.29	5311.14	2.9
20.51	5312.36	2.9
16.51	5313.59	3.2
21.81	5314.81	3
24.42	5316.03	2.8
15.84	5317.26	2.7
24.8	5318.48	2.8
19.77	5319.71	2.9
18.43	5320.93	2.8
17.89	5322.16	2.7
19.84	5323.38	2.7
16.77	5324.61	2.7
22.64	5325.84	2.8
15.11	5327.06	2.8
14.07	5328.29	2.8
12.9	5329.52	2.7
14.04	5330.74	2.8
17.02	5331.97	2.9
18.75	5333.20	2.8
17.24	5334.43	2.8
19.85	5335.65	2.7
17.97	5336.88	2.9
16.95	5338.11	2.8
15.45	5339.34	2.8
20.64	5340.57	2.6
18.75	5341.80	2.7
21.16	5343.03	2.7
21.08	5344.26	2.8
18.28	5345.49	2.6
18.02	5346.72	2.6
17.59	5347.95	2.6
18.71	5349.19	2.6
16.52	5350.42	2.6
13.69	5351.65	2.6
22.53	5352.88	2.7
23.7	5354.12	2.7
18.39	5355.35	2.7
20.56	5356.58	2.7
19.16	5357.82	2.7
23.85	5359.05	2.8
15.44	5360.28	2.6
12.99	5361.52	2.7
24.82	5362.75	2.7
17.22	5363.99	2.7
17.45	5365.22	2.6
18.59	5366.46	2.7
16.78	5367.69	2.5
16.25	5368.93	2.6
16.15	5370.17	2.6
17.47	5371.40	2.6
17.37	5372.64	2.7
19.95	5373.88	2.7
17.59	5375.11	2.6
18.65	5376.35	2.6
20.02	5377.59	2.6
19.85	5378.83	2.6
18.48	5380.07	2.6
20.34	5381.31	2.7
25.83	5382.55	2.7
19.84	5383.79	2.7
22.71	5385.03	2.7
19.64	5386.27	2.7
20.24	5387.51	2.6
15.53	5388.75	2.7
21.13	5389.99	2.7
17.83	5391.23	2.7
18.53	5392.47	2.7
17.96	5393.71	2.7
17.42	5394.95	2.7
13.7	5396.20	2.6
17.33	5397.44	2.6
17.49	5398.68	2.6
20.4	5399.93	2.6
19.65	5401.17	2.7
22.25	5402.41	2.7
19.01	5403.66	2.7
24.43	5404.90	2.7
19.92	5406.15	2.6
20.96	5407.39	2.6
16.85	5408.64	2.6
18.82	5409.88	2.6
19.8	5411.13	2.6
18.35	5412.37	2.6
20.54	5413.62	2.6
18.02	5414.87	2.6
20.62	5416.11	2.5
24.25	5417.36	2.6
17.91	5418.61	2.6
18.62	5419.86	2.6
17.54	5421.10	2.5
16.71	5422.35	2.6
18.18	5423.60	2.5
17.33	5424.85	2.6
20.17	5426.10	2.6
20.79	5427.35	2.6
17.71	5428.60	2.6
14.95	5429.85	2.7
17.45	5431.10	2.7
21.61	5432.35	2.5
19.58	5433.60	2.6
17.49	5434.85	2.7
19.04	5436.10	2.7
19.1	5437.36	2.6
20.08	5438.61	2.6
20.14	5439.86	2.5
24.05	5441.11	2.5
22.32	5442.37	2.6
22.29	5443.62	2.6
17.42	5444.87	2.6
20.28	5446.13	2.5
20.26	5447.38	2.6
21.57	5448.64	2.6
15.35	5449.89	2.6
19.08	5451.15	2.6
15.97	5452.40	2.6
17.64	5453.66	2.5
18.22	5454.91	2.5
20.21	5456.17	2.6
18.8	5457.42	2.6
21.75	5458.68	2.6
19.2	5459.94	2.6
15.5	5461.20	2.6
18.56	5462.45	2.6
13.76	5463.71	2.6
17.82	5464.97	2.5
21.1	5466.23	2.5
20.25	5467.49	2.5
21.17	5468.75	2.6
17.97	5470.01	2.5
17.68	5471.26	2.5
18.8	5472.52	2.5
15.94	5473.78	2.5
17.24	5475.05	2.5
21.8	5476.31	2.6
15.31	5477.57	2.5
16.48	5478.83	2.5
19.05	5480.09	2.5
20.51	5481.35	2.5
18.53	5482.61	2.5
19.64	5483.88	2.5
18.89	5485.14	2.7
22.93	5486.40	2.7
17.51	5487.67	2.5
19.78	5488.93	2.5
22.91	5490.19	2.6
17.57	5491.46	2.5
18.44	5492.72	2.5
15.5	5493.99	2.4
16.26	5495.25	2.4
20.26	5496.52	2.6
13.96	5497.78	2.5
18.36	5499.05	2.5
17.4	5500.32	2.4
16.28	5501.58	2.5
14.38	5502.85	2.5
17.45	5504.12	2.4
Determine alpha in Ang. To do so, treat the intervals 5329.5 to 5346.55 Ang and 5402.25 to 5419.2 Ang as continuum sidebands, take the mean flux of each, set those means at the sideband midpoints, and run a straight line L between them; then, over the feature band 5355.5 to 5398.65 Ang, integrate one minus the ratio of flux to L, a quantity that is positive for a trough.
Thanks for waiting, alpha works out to 0.94 Ang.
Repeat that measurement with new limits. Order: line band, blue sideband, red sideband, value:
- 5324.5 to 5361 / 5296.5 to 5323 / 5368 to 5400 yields 1.2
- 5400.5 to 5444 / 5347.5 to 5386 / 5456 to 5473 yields -1.8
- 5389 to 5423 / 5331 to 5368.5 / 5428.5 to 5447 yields 0.3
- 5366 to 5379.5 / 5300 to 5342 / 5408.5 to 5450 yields 0.5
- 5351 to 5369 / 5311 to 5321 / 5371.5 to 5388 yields 1.1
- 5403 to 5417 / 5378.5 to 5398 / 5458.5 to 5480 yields -0.7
